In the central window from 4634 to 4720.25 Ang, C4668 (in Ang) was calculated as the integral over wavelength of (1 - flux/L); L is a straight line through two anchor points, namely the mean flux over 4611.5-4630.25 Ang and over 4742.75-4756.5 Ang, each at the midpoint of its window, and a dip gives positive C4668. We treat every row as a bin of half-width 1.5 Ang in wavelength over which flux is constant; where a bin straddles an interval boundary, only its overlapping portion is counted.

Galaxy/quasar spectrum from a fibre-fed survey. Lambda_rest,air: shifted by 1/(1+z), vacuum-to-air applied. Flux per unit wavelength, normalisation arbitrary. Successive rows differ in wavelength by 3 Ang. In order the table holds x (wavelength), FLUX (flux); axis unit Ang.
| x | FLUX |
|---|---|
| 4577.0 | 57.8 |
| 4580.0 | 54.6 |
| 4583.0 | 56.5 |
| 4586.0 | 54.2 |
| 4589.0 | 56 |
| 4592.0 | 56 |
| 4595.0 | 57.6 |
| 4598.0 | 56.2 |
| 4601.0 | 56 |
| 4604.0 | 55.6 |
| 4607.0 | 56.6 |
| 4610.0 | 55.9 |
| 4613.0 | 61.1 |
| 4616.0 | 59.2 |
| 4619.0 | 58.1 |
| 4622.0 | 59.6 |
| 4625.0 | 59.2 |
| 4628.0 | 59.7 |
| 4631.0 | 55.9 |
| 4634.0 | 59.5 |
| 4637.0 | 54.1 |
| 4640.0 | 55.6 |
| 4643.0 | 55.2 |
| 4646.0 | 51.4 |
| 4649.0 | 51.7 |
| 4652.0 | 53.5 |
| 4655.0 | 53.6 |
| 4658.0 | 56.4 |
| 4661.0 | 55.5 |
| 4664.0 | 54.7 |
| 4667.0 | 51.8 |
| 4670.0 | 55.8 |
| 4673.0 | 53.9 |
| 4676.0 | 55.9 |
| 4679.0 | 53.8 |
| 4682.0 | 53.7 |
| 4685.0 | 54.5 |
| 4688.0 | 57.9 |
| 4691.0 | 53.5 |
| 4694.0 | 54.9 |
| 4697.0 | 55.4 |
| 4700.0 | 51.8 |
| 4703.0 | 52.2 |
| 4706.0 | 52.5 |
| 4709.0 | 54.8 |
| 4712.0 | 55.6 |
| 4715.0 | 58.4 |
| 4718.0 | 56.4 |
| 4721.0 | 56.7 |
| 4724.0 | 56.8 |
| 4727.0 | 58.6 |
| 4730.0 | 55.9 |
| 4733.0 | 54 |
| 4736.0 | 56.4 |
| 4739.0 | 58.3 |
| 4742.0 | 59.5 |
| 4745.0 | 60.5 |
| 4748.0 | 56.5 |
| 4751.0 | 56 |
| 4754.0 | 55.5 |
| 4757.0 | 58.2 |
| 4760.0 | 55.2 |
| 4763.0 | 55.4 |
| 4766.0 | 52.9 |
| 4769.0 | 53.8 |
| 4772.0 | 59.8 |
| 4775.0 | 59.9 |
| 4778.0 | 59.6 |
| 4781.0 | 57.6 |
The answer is 5.8 Ang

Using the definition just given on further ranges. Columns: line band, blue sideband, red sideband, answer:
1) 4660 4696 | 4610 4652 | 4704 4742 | 1.2 Ang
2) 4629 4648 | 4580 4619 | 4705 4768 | 0.4 Ang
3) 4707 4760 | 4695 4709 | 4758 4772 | -2.7 Ang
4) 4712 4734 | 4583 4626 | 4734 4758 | 0.3 Ang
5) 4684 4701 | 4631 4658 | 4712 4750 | 0.4 Ang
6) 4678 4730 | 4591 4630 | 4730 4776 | 1.7 Ang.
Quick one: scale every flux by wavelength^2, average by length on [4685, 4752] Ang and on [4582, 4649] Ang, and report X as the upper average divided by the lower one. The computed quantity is 1.03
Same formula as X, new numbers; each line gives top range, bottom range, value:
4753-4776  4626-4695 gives 1.07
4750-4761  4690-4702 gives 1.07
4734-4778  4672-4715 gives 1.08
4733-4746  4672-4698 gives 1.08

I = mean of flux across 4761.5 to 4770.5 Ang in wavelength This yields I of 54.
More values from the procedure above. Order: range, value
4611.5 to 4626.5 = 59.4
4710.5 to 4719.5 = 56.8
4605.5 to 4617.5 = 58.2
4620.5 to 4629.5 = 59.5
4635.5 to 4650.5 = 53.6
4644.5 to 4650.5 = 51.6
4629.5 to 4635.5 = 57.7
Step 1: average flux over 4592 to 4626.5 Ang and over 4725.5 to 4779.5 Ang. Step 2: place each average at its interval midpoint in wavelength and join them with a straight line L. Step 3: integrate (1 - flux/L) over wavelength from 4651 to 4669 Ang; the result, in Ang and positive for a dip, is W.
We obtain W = 1.0 Ang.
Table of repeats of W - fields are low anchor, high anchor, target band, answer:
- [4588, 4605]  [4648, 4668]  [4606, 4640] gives -1.67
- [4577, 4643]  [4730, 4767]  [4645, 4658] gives 0.87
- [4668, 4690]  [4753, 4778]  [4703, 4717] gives 0.13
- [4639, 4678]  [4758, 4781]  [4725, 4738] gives -0.10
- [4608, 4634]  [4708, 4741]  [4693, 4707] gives 0.92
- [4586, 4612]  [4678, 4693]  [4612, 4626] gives -0.88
